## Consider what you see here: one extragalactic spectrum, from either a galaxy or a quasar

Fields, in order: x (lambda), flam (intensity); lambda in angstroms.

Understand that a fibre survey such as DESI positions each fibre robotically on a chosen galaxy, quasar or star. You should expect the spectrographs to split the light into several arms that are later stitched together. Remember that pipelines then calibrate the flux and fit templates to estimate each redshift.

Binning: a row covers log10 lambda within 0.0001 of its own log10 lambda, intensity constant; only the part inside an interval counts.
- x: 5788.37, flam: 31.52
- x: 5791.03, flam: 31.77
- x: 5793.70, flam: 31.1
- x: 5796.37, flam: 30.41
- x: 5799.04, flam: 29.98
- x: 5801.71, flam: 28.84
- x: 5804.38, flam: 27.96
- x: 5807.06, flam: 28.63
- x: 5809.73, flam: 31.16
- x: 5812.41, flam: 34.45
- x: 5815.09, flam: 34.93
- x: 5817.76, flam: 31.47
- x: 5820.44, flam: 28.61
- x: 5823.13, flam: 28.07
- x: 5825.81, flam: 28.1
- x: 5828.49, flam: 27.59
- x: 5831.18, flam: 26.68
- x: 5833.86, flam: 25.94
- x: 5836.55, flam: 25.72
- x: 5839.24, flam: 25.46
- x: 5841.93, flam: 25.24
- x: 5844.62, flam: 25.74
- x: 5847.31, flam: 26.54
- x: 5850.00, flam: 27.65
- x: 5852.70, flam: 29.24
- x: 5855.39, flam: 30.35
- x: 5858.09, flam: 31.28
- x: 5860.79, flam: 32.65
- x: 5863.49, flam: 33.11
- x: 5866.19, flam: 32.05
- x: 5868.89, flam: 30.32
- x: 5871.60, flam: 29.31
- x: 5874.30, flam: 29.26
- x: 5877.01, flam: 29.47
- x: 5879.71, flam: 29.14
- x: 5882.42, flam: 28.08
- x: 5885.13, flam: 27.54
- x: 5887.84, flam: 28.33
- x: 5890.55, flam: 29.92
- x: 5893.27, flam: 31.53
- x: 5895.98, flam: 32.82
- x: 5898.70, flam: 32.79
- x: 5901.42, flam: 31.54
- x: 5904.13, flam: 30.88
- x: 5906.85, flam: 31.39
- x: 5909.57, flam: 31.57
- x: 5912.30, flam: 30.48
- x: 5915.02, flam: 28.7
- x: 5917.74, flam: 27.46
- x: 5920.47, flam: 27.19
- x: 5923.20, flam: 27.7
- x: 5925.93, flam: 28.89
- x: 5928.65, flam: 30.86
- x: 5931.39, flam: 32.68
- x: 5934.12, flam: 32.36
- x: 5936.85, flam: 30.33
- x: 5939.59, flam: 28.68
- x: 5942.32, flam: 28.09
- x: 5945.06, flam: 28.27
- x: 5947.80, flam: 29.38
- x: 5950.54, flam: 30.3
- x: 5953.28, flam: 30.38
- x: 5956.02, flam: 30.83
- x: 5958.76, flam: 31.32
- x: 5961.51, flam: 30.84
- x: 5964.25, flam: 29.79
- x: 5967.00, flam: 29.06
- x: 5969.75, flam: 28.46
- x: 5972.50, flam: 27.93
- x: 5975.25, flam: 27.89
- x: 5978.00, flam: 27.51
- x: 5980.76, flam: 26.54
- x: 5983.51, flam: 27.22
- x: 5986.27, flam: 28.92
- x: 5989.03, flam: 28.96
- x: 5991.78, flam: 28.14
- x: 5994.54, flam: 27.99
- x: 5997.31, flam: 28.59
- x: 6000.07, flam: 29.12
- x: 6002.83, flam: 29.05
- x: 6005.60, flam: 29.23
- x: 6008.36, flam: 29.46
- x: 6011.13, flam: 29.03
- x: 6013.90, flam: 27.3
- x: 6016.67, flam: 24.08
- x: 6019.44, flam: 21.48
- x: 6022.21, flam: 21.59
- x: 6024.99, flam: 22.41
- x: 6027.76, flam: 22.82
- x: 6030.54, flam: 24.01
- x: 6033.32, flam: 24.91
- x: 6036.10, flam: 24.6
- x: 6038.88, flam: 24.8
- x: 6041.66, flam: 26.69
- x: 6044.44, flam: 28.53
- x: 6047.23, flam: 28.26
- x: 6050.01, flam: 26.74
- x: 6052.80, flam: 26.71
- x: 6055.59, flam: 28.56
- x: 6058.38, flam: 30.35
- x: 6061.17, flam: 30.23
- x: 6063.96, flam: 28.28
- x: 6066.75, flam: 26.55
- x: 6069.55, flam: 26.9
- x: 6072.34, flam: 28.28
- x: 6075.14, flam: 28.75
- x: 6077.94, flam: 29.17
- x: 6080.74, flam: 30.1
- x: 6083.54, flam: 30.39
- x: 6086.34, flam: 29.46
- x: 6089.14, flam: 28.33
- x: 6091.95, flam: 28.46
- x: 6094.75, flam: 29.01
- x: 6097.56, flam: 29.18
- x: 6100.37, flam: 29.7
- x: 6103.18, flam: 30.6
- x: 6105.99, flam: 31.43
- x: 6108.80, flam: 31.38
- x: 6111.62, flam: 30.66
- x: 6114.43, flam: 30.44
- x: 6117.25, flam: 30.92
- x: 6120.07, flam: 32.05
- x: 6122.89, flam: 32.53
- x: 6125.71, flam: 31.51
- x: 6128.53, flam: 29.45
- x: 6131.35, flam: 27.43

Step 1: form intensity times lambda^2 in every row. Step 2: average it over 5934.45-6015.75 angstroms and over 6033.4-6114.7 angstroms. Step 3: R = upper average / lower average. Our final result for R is 1.0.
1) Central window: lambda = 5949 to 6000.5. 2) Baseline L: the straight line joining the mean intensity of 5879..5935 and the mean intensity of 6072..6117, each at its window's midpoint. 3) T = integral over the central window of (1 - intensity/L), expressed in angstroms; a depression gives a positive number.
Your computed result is 1.8 angstroms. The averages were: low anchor 30.1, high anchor 29.8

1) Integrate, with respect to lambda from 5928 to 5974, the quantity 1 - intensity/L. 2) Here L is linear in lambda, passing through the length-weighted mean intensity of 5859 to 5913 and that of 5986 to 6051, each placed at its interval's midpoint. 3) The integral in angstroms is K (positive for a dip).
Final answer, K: -2.2 angstroms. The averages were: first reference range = 30.6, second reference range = 26.5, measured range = 30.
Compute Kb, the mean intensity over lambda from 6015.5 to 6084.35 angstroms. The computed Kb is 26.6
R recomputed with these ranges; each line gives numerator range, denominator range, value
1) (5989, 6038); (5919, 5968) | 0.90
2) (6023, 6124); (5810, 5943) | 1.02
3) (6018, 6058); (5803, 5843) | 0.95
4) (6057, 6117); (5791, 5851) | 1.12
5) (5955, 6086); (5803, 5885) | 1.01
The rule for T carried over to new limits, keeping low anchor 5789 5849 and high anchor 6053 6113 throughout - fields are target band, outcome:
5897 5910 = -1.2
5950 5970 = -0.8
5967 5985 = 0.9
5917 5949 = -0.4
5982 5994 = 0.4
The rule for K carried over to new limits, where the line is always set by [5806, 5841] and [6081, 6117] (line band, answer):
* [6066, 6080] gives 0.83 angstroms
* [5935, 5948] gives 0.15 angstroms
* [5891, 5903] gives -1.14 angstroms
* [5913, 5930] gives 0.44 angstroms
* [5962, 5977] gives 0.38 angstroms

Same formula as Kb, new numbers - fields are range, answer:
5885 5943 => 30.2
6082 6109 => 29.7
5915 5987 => 29.2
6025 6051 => 25.5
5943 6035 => 27.6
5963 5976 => 28.6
